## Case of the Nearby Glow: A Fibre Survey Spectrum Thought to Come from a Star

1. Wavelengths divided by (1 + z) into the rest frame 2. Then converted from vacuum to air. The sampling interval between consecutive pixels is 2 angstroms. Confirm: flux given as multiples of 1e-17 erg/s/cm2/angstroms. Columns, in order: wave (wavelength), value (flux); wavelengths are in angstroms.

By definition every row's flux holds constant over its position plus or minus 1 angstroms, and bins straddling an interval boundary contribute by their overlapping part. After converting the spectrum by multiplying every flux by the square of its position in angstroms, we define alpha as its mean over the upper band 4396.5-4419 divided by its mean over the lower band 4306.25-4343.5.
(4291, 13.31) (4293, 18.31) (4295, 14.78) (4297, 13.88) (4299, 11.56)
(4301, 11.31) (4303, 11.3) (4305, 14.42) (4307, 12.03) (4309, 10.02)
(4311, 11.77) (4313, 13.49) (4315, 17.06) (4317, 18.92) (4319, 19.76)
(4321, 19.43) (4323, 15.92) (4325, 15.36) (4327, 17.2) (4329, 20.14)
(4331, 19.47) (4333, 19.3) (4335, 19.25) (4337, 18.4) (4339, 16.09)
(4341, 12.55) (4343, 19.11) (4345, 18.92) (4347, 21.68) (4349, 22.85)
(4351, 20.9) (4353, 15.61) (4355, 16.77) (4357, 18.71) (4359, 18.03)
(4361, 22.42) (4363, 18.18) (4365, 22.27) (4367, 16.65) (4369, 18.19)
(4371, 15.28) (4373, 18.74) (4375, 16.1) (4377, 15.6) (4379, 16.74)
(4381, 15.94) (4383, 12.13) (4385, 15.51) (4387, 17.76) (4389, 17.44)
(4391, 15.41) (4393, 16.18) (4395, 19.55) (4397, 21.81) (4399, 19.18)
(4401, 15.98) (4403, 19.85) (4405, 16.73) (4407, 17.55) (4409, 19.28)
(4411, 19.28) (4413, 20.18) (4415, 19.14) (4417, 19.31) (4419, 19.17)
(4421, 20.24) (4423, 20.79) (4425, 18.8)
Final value 1.2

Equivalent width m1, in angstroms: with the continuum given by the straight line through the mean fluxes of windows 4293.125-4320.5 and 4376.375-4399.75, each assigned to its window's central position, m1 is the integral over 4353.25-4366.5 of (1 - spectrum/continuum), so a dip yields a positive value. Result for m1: -2.58 angstroms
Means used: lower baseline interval 14.1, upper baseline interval 16.9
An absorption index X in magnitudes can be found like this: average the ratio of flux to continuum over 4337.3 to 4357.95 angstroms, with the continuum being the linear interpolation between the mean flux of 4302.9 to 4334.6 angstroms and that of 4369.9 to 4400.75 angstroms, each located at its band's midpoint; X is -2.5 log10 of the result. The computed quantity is -0.12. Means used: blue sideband 16.2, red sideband 16.9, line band 18.3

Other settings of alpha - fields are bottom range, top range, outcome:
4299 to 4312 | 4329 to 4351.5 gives 1.64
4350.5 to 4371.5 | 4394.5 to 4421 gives 1.05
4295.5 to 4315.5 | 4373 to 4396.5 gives 1.35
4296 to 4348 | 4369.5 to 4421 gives 1.13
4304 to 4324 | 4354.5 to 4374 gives 1.24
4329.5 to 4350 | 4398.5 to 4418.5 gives 1.02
